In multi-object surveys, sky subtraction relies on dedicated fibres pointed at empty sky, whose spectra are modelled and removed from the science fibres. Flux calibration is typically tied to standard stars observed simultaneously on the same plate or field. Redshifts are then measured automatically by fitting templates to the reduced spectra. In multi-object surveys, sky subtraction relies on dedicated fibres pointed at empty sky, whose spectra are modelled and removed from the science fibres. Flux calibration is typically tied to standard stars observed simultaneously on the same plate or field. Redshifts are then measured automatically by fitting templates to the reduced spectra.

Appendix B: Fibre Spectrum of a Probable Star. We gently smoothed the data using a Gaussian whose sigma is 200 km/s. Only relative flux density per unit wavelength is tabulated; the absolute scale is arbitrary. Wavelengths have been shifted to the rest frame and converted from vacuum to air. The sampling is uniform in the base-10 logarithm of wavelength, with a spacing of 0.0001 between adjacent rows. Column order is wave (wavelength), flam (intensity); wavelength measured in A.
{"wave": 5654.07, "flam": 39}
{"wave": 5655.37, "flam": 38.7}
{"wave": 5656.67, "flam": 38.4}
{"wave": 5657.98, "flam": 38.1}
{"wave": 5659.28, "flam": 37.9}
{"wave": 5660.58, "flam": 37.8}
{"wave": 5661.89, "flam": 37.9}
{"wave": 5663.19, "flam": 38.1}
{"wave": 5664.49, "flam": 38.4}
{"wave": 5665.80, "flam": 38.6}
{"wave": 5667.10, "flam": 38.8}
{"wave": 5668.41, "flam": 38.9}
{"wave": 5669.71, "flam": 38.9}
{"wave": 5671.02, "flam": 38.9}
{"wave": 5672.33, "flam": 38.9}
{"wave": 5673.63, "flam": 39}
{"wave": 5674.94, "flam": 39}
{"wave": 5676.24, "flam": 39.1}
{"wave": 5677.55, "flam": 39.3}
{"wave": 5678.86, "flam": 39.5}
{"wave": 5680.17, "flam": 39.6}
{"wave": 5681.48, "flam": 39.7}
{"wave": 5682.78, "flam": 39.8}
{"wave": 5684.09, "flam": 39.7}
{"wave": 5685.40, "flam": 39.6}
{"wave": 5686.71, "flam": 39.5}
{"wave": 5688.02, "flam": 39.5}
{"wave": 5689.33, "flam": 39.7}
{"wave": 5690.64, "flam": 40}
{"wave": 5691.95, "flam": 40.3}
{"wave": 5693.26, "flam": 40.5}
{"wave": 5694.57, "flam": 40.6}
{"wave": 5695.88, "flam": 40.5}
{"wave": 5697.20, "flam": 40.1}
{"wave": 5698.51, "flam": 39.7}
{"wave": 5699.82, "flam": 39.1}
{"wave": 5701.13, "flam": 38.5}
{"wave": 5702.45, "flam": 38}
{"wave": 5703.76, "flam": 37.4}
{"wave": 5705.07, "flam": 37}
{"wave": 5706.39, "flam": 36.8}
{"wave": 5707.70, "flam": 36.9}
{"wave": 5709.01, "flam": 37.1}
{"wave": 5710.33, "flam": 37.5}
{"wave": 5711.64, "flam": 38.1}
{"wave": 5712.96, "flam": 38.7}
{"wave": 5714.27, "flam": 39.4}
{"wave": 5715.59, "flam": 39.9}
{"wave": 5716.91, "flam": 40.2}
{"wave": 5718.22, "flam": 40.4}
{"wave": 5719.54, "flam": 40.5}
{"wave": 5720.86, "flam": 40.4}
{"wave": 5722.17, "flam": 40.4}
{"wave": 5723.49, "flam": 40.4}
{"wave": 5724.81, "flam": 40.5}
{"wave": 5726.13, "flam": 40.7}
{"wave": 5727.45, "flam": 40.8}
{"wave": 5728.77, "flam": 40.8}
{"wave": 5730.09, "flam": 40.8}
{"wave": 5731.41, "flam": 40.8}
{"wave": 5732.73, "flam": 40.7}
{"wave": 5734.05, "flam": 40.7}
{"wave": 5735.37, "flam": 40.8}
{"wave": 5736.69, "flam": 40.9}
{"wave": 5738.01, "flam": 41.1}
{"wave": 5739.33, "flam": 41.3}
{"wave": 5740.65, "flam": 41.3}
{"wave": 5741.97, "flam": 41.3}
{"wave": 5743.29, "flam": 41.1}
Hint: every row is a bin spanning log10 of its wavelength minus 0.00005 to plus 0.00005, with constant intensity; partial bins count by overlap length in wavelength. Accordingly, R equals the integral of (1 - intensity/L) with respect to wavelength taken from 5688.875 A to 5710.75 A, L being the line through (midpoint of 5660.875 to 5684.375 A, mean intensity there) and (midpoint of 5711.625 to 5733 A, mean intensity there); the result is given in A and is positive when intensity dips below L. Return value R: 0.47 A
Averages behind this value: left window 39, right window 40.2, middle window 38.8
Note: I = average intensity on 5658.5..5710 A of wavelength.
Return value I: 38.9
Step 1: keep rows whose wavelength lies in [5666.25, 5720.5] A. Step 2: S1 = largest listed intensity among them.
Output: 40.6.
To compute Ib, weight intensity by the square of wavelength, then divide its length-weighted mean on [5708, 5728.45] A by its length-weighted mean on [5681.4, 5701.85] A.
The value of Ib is 1.01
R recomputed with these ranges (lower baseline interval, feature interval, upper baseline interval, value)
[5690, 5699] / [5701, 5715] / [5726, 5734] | 0.9 A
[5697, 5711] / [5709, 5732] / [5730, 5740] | -0.2 A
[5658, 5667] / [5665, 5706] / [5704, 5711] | -1.8 A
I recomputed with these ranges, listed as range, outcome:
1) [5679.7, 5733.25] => 39.5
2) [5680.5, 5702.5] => 39.7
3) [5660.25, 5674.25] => 38.6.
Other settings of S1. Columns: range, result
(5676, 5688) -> 39.8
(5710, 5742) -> 41.3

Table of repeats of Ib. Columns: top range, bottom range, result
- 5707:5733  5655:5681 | 1.05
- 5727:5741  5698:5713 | 1.09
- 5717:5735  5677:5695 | 1.03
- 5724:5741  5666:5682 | 1.07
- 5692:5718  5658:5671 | 1.03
